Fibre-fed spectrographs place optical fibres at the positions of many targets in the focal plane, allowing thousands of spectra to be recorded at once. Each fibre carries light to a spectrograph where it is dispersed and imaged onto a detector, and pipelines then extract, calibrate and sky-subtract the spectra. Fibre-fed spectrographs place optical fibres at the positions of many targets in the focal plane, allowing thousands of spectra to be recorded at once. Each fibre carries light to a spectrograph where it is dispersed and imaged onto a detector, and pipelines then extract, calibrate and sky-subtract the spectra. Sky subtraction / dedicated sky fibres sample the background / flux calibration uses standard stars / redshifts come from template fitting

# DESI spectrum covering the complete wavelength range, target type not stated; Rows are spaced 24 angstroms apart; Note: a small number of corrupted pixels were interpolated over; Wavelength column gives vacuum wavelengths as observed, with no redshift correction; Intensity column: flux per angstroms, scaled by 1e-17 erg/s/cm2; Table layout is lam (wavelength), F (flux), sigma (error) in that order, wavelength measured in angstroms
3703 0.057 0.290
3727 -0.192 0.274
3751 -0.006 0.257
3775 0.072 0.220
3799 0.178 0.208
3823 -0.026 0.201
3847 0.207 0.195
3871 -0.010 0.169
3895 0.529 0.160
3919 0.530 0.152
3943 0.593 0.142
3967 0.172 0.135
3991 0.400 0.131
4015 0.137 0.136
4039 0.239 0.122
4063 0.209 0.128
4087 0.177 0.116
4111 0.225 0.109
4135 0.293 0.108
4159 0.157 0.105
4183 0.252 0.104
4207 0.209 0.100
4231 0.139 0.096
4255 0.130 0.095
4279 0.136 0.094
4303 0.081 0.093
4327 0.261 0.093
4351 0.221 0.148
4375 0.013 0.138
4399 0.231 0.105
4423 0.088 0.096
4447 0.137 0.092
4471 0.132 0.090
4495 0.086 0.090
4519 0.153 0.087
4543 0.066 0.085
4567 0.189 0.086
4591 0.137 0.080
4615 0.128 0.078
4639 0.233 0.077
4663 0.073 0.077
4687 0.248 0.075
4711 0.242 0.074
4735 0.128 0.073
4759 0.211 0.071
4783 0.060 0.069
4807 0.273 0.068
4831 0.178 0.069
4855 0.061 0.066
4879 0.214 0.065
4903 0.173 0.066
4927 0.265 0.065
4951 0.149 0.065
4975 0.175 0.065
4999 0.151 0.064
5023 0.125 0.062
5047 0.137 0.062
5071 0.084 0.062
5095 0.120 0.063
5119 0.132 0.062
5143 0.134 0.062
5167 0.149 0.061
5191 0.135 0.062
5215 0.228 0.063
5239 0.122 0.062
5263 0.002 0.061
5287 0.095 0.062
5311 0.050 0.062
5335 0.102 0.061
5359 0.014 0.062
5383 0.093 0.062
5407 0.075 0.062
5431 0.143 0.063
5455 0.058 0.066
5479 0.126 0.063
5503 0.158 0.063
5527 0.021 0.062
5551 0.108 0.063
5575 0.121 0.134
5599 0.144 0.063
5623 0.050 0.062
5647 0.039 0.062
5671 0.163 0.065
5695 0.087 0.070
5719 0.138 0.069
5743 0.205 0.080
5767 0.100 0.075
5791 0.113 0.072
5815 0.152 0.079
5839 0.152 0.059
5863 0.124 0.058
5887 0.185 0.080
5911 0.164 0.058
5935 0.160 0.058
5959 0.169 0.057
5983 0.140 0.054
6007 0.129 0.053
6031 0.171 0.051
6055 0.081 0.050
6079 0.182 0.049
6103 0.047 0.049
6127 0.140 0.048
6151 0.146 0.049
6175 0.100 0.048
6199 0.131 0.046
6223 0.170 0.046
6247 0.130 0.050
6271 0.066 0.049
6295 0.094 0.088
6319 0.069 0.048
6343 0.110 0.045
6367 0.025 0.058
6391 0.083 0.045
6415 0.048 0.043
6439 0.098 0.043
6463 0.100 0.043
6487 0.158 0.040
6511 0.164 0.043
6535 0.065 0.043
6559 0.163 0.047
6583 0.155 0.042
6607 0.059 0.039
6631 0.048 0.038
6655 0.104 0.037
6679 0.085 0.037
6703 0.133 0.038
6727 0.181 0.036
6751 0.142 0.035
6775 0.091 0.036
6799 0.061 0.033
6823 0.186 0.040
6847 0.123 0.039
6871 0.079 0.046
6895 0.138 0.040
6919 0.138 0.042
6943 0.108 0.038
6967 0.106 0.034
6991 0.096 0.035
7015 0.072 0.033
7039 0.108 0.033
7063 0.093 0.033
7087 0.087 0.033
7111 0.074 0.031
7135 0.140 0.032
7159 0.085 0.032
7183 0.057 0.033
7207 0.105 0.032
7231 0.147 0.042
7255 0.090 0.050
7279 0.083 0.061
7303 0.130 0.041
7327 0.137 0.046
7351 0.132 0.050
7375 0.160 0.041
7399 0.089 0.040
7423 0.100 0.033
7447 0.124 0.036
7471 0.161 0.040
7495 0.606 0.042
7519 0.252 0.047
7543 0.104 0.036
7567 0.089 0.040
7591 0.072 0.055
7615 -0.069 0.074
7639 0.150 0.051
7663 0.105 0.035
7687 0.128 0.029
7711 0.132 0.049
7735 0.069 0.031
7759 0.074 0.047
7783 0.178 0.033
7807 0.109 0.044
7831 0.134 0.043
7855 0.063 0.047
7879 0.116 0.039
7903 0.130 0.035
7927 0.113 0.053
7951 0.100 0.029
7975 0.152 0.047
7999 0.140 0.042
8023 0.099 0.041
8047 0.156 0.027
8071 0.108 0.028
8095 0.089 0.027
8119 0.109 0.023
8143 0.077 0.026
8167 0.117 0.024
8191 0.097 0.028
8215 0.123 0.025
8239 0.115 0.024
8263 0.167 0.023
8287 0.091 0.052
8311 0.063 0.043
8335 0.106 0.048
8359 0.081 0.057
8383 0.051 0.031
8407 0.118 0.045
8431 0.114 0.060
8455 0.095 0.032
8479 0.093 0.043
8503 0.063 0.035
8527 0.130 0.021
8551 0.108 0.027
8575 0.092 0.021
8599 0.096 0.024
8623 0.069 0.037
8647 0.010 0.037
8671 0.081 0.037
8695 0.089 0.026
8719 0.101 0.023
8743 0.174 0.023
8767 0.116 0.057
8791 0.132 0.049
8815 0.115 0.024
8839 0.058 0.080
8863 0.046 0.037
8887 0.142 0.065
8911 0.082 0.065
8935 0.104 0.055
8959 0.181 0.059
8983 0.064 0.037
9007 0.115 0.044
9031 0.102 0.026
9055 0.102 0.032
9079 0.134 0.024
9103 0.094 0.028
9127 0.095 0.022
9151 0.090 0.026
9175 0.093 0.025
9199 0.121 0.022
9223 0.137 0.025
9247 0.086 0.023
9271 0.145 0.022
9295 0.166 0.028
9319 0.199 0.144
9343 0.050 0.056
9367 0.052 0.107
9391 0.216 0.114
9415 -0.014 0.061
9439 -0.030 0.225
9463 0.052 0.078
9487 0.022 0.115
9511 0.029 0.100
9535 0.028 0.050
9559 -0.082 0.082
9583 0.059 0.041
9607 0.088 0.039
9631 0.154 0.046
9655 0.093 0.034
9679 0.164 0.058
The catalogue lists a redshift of 1.012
